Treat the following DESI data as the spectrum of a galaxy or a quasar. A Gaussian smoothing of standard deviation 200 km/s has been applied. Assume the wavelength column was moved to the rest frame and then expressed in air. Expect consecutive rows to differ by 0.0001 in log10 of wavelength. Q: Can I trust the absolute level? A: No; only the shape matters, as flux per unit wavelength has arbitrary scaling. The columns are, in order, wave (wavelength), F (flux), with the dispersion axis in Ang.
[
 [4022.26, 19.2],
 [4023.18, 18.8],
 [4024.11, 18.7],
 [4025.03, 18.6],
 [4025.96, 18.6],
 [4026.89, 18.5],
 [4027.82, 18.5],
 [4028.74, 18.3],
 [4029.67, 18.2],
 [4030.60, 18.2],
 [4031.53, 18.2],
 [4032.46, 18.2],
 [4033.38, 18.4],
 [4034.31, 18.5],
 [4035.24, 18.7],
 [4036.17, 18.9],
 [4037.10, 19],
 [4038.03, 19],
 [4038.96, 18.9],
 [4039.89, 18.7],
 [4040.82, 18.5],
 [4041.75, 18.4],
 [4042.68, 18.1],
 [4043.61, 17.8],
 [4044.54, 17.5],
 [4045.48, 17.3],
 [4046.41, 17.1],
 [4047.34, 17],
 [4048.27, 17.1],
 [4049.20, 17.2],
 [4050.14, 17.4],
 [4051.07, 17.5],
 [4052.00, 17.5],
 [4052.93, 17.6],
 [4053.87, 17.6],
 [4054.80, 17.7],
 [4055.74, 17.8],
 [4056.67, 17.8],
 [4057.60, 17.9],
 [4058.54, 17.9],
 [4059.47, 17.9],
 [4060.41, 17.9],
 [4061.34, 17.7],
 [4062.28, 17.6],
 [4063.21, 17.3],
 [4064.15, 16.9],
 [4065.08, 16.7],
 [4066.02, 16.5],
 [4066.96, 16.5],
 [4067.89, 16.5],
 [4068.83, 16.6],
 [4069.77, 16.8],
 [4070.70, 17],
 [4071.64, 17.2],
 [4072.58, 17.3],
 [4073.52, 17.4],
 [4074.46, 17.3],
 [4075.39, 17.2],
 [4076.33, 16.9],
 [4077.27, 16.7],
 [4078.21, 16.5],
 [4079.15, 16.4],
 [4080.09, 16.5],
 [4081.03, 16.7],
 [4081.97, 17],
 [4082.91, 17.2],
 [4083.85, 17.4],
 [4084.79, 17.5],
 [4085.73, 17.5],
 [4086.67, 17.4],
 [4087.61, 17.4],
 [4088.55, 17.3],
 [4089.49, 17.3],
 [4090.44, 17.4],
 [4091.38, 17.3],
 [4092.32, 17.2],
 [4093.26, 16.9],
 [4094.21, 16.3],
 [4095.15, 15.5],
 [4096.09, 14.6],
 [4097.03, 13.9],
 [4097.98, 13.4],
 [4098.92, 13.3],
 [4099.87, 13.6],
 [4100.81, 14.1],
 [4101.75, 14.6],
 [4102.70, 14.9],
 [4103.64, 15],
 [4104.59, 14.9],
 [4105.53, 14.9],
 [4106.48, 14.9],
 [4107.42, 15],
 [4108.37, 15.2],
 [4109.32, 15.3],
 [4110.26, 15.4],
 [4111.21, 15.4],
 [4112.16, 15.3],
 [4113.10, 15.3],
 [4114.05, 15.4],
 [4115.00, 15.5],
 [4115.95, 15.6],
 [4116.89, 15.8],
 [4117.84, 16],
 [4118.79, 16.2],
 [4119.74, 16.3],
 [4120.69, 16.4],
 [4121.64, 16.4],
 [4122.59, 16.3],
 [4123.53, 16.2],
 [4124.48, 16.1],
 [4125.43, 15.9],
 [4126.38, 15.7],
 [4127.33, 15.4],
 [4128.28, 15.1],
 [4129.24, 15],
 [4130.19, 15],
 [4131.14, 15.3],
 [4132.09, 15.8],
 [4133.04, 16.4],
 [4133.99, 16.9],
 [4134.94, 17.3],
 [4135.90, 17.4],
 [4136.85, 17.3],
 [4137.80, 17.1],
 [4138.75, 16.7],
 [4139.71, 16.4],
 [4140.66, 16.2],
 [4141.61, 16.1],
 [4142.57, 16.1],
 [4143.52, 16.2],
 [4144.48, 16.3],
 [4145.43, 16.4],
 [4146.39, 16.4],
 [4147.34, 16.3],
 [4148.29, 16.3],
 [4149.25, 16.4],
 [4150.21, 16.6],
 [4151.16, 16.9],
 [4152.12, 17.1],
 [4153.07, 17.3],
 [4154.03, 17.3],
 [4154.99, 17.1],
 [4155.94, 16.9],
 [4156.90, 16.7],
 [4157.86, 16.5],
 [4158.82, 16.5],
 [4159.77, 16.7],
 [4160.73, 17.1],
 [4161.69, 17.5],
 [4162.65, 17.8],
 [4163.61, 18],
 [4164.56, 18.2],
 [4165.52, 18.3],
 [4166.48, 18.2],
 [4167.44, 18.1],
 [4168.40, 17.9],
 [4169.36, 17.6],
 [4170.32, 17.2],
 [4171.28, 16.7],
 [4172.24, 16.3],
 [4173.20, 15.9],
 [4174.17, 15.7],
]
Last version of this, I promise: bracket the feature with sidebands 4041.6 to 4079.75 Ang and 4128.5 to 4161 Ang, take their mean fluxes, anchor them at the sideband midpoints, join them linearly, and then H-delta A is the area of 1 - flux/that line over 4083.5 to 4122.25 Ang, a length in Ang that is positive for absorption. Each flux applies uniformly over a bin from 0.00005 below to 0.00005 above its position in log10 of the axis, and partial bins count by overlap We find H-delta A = 2.68 Ang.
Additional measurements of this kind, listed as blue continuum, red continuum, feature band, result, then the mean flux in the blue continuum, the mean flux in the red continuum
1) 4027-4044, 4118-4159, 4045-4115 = 4.3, 18.5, 16.4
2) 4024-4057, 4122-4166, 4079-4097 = 0.6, 18.1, 16.6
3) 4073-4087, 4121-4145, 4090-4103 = 1.2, 17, 16.2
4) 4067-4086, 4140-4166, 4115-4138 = 1.1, 17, 16.9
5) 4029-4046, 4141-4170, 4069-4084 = 0.8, 18.3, 17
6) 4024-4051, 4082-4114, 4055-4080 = -0.3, 18.2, 15.7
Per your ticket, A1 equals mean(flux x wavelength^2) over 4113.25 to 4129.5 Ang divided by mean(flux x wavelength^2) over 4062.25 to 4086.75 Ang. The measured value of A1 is 0.95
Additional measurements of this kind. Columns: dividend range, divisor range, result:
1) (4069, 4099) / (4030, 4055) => 0.94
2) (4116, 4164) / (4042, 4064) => 0.98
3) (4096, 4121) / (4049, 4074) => 0.89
